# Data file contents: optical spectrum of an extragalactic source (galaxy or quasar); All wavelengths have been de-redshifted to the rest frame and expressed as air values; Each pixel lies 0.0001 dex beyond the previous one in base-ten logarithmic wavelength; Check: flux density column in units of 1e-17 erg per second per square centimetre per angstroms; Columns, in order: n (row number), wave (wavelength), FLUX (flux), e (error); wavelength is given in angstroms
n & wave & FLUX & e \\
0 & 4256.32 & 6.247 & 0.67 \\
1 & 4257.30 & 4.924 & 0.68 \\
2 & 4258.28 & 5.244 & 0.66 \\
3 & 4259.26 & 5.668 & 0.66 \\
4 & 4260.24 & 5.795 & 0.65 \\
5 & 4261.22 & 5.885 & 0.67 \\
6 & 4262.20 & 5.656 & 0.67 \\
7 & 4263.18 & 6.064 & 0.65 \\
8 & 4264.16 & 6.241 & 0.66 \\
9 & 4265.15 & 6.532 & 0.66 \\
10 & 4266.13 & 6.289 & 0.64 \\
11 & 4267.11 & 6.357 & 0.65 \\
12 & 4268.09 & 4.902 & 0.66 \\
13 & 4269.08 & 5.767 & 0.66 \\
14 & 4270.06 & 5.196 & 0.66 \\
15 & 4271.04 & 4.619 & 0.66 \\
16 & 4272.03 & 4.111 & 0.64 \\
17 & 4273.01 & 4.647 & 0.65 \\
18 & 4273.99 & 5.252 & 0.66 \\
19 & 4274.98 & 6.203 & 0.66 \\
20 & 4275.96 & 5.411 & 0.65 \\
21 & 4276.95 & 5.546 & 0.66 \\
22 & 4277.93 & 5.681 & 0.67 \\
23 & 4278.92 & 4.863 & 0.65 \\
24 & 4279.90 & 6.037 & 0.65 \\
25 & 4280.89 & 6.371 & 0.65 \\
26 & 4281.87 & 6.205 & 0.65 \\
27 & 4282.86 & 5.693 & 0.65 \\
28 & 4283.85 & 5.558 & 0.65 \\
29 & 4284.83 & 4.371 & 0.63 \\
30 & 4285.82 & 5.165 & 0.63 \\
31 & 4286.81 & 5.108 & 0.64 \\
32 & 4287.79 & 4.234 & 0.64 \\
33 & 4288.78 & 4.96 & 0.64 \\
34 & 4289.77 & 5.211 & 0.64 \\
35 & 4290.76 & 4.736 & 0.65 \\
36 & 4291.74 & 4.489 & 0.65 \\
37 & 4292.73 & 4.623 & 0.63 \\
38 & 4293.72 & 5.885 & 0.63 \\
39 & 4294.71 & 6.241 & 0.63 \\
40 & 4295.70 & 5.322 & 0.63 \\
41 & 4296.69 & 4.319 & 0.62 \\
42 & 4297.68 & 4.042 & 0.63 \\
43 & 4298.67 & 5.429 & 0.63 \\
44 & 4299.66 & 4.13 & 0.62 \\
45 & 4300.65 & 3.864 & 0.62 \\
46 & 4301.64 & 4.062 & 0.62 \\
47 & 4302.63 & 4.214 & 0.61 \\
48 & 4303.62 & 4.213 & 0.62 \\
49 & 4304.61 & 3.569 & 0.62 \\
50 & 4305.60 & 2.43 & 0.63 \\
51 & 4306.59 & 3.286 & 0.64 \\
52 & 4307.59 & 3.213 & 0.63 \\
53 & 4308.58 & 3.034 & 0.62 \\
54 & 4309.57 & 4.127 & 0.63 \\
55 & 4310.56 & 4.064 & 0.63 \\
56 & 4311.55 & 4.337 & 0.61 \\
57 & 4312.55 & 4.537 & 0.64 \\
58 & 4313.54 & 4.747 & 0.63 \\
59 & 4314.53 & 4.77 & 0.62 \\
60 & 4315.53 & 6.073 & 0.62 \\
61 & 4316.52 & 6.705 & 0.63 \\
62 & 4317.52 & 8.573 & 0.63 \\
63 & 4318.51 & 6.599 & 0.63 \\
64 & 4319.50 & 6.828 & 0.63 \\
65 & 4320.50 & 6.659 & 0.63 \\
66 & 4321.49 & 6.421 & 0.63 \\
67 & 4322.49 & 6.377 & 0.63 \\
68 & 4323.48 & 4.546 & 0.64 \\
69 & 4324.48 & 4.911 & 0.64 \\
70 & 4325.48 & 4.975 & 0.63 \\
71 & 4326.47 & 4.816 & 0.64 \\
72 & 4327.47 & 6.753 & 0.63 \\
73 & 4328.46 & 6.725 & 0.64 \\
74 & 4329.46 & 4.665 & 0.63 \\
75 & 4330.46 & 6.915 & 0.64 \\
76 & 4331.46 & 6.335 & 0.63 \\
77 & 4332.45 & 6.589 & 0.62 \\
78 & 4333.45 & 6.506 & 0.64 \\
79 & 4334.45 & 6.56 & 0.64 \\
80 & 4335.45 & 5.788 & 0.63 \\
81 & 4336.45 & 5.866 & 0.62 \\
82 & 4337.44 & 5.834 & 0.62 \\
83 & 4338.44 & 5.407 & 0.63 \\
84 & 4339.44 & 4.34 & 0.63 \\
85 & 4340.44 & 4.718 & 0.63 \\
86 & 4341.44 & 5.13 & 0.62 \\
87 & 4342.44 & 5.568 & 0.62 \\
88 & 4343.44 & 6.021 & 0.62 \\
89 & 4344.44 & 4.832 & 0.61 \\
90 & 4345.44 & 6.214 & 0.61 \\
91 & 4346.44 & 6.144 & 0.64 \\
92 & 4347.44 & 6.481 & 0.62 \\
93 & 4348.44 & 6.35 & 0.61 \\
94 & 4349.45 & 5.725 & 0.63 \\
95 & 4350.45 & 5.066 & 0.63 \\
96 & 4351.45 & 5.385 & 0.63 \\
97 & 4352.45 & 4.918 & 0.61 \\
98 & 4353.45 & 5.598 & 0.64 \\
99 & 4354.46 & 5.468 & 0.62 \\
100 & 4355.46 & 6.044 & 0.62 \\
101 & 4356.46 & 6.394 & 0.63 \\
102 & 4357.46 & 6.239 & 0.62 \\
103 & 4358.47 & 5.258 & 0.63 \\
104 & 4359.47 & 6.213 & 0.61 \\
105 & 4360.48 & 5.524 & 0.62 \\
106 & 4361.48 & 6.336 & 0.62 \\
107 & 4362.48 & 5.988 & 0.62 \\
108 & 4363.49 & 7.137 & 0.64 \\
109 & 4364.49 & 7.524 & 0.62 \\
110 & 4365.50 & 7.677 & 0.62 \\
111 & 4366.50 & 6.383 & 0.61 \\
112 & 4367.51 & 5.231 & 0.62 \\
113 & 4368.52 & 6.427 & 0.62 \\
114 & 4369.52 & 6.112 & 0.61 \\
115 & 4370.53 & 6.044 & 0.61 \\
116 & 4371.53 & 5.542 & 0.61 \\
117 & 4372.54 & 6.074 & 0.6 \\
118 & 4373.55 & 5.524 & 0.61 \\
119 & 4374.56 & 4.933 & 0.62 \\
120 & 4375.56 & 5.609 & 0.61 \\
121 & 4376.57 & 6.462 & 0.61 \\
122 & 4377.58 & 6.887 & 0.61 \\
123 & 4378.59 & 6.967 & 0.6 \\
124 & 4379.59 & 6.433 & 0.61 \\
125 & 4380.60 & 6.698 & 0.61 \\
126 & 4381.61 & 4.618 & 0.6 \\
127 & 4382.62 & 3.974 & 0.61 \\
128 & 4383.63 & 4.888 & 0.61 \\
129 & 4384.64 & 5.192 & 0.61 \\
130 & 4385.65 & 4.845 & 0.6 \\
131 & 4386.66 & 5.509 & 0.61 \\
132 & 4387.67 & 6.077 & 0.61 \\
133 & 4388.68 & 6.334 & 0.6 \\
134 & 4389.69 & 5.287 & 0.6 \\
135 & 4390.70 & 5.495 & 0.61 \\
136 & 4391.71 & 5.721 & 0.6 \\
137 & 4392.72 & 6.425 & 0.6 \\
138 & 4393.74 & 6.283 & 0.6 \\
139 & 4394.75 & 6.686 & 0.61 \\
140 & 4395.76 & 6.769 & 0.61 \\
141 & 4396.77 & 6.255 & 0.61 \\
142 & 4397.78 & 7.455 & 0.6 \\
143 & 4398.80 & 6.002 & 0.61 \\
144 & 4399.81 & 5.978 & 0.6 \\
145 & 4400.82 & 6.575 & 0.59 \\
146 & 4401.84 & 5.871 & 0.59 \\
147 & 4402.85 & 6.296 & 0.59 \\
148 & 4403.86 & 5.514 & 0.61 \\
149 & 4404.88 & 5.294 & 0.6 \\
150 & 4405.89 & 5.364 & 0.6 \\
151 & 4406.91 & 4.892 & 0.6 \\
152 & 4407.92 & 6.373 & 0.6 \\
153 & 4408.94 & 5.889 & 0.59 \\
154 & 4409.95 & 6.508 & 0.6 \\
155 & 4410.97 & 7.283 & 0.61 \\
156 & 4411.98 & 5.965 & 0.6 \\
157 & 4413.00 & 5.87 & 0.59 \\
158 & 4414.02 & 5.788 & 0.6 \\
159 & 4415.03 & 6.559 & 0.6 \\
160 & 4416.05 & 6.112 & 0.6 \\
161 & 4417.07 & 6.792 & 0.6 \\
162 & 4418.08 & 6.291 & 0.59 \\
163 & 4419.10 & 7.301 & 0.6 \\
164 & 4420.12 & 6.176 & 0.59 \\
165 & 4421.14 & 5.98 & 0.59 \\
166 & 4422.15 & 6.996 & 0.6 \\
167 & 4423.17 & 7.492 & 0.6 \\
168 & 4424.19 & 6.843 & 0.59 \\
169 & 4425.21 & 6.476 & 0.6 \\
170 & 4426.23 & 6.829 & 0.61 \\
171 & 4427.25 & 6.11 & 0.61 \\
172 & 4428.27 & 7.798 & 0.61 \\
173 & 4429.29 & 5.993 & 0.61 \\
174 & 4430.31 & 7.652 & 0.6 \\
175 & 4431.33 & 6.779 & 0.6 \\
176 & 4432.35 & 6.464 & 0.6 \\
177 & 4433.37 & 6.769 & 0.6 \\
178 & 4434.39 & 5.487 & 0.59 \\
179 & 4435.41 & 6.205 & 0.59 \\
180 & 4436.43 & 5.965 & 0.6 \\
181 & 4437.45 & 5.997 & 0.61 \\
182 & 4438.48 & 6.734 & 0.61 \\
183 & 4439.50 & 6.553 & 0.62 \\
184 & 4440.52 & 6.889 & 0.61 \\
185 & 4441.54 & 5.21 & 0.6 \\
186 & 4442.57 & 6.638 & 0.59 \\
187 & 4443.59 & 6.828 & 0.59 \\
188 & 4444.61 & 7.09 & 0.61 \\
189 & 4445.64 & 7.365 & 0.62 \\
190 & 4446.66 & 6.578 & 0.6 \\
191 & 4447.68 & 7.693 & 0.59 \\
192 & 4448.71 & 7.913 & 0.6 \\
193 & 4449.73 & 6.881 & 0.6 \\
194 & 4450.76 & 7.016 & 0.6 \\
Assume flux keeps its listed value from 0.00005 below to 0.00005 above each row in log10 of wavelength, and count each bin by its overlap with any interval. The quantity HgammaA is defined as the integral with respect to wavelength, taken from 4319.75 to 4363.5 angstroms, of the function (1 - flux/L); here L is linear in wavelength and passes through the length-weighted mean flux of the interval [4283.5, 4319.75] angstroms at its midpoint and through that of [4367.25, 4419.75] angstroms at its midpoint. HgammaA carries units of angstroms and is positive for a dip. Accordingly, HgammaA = -4.19 angstroms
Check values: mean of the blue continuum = 4.77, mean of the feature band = 5.8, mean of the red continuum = 5.99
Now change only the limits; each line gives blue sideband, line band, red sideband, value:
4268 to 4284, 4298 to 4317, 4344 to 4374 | 4.7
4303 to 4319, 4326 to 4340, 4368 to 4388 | -2.6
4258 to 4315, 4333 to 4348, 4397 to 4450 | -0.4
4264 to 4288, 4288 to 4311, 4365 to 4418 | 5.1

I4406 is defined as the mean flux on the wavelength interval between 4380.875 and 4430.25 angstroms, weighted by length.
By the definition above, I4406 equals 6.12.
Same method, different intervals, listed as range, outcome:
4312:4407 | 5.91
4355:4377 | 6.12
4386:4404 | 6.14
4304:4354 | 5.44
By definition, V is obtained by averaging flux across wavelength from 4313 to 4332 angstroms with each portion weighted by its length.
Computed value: 6.02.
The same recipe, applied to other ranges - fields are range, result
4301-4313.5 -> 3.8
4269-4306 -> 4.94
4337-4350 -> 5.59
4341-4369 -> 5.98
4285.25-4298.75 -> 4.96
